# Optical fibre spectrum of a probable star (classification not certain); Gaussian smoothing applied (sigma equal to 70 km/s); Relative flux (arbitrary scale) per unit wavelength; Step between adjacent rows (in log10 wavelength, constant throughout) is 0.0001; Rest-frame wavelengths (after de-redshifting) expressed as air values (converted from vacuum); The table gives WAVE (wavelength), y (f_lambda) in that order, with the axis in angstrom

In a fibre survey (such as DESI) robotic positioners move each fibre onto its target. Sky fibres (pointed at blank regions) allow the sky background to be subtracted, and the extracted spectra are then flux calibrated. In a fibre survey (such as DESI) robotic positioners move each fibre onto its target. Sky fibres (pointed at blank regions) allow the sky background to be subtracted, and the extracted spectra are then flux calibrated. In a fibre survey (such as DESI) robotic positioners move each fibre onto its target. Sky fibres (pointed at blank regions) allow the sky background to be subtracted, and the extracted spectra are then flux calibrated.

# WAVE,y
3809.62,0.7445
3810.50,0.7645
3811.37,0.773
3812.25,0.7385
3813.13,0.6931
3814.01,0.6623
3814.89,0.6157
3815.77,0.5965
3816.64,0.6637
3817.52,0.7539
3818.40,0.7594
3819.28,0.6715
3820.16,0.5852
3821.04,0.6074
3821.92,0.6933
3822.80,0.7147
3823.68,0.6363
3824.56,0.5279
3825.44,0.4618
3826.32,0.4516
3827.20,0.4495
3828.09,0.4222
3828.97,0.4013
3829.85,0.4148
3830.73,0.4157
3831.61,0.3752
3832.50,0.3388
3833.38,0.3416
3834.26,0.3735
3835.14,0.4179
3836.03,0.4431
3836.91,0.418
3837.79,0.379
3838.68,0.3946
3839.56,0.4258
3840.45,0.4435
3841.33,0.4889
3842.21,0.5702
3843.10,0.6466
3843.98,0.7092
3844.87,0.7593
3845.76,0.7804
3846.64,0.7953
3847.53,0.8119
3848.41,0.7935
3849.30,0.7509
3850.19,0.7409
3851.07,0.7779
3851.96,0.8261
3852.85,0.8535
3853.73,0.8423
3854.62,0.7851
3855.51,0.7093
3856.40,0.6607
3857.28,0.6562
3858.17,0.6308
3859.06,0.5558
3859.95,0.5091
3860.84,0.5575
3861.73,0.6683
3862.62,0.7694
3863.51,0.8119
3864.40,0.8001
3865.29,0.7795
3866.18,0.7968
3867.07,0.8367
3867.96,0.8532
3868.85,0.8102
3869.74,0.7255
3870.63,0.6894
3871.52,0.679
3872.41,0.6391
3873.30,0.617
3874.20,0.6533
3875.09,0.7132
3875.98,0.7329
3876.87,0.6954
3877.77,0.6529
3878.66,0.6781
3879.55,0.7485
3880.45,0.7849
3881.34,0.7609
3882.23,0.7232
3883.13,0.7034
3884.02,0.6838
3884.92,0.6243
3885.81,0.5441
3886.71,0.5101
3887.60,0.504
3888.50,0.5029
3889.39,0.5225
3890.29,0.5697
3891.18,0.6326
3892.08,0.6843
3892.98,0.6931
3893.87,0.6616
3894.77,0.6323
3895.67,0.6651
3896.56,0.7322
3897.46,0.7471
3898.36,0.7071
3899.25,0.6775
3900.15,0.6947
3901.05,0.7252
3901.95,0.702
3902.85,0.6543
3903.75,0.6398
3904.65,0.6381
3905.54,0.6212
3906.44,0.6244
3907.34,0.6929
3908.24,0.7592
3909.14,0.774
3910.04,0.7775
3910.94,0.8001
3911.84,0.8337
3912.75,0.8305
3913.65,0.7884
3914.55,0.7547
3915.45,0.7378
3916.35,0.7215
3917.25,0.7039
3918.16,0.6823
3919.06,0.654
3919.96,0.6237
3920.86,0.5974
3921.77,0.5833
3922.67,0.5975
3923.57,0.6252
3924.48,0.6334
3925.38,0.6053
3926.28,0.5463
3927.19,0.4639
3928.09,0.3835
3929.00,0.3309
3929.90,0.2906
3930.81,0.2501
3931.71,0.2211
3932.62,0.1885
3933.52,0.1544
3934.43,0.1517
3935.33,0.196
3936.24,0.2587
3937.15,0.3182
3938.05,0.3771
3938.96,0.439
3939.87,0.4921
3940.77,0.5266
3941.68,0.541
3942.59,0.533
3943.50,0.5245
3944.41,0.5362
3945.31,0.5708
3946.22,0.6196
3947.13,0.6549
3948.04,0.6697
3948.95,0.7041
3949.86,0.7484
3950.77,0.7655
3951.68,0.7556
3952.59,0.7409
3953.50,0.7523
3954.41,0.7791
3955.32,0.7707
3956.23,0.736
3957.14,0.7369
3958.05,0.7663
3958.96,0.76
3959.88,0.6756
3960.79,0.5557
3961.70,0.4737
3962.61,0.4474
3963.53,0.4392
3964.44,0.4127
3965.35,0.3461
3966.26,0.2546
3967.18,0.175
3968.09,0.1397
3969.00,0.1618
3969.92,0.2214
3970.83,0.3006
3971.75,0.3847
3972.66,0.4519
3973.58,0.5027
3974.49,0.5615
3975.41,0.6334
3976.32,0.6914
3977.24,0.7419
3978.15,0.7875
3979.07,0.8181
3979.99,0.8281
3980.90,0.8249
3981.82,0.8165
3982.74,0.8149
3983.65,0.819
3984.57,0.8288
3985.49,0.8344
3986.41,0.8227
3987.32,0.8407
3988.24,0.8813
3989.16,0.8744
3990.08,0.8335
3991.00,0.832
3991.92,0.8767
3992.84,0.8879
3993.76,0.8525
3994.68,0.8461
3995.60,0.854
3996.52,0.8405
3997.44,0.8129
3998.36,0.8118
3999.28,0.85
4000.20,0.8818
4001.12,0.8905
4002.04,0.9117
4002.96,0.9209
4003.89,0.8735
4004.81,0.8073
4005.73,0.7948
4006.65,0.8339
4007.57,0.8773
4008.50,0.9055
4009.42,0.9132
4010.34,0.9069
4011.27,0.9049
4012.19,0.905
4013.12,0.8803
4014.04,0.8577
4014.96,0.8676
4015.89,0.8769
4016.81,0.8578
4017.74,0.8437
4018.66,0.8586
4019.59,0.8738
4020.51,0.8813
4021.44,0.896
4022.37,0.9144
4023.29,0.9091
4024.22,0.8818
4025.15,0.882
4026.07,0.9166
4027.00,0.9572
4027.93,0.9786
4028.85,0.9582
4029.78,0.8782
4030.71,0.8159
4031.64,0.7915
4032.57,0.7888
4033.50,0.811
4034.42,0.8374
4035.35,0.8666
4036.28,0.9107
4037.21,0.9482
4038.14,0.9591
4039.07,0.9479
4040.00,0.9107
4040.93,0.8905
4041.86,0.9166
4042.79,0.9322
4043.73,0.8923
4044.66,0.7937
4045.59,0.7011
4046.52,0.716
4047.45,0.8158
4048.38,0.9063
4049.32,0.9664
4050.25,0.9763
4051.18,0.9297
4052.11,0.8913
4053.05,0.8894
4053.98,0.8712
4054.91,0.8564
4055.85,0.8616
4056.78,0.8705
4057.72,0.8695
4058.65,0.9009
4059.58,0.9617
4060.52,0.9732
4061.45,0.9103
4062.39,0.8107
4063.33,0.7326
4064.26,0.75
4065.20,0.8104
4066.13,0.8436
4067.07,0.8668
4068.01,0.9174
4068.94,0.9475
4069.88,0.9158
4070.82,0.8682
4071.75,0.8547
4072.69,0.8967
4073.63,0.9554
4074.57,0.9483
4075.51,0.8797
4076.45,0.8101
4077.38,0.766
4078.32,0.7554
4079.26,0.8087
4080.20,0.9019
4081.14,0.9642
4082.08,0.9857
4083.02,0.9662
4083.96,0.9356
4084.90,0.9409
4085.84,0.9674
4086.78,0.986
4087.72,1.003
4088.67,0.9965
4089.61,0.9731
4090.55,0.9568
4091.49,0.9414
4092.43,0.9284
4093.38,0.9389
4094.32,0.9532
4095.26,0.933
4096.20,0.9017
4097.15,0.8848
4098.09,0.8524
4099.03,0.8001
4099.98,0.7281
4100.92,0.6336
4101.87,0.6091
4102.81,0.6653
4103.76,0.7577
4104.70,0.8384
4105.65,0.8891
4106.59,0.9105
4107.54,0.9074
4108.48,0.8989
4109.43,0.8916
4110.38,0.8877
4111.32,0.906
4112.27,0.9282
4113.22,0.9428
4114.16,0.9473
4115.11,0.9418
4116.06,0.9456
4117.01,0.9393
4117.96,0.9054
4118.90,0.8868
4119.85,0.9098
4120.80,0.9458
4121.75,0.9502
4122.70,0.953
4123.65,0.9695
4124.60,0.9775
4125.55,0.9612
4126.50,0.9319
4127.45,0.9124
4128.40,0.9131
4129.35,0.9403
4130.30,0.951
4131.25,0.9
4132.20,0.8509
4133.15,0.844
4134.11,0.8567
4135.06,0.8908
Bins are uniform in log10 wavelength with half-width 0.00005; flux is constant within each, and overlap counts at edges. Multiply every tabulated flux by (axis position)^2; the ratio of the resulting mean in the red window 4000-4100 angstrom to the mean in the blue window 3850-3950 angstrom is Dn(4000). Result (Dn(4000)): 1.5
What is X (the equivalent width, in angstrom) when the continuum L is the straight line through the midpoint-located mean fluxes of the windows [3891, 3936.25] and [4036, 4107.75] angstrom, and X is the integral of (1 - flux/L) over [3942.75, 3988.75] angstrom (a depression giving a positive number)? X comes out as 4.6 angstrom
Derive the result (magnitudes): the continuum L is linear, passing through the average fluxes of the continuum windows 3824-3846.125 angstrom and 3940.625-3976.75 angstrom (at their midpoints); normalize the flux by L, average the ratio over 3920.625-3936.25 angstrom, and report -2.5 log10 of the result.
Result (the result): 0.32 mag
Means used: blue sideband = 0.474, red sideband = 0.55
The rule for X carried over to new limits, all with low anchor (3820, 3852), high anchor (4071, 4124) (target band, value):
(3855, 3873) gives -3.6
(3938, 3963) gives 2.4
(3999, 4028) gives -3.7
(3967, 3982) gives 4.1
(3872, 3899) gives -1.8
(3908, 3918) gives -1.8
